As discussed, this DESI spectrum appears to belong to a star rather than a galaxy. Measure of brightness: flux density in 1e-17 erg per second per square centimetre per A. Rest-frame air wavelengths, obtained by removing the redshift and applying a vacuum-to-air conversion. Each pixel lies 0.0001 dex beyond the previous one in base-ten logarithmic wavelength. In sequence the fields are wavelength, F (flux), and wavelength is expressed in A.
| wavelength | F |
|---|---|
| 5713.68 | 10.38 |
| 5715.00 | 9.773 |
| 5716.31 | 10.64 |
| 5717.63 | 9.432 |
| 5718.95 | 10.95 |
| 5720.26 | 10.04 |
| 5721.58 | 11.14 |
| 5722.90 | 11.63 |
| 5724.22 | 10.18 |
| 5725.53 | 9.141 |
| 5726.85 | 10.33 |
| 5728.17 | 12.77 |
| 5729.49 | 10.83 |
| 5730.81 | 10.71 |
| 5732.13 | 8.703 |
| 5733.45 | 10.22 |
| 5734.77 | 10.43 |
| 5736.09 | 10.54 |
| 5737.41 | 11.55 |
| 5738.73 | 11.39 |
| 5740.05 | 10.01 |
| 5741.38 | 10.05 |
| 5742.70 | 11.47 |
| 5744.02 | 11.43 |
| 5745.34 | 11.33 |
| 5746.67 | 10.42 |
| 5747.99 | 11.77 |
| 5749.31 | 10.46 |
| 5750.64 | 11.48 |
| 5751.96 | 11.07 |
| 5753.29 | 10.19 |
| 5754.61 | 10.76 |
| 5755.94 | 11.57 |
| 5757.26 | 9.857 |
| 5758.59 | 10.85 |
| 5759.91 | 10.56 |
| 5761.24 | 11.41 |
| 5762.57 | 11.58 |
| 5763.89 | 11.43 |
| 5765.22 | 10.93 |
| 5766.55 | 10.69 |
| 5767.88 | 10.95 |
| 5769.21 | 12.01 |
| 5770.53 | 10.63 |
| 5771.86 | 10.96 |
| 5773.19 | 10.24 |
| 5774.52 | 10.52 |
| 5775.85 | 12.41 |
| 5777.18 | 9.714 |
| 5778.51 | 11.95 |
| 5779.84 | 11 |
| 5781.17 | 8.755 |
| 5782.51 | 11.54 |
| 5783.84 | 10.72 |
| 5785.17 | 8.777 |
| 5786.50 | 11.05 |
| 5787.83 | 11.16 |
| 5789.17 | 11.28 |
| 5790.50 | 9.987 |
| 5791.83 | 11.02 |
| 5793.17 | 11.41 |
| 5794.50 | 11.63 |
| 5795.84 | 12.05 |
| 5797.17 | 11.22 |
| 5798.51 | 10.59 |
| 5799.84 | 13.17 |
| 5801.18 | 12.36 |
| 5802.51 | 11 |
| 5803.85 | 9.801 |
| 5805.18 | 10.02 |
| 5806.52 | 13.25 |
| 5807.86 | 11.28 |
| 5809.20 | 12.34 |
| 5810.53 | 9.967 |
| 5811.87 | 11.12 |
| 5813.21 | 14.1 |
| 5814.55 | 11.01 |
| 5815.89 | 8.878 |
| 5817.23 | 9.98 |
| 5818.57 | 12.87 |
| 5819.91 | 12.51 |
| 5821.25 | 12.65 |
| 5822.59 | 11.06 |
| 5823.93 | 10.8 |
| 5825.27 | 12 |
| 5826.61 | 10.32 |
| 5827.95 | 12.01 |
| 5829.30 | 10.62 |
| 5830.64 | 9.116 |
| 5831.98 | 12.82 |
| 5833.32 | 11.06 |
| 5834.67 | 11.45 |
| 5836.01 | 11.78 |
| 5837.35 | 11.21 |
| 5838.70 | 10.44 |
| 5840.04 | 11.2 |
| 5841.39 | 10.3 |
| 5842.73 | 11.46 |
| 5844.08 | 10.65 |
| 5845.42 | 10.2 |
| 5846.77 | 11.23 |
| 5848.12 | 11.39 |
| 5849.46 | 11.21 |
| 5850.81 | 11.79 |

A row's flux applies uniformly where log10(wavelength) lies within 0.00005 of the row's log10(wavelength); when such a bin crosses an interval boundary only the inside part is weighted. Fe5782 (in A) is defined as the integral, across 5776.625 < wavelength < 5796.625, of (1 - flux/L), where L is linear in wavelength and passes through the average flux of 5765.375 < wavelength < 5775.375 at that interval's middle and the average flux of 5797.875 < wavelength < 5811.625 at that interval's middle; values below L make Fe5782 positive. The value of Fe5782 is 0.56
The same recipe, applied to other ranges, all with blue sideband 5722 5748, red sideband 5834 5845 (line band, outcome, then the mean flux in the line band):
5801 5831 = -0.8 A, 11.3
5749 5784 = -0.3 A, 10.9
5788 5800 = -0.4 A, 11.3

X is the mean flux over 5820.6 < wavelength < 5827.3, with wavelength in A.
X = 11.4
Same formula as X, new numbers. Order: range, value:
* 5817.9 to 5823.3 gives 12.3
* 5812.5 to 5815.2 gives 12.5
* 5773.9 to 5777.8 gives 10.9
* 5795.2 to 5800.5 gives 11.8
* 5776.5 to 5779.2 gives 10.8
